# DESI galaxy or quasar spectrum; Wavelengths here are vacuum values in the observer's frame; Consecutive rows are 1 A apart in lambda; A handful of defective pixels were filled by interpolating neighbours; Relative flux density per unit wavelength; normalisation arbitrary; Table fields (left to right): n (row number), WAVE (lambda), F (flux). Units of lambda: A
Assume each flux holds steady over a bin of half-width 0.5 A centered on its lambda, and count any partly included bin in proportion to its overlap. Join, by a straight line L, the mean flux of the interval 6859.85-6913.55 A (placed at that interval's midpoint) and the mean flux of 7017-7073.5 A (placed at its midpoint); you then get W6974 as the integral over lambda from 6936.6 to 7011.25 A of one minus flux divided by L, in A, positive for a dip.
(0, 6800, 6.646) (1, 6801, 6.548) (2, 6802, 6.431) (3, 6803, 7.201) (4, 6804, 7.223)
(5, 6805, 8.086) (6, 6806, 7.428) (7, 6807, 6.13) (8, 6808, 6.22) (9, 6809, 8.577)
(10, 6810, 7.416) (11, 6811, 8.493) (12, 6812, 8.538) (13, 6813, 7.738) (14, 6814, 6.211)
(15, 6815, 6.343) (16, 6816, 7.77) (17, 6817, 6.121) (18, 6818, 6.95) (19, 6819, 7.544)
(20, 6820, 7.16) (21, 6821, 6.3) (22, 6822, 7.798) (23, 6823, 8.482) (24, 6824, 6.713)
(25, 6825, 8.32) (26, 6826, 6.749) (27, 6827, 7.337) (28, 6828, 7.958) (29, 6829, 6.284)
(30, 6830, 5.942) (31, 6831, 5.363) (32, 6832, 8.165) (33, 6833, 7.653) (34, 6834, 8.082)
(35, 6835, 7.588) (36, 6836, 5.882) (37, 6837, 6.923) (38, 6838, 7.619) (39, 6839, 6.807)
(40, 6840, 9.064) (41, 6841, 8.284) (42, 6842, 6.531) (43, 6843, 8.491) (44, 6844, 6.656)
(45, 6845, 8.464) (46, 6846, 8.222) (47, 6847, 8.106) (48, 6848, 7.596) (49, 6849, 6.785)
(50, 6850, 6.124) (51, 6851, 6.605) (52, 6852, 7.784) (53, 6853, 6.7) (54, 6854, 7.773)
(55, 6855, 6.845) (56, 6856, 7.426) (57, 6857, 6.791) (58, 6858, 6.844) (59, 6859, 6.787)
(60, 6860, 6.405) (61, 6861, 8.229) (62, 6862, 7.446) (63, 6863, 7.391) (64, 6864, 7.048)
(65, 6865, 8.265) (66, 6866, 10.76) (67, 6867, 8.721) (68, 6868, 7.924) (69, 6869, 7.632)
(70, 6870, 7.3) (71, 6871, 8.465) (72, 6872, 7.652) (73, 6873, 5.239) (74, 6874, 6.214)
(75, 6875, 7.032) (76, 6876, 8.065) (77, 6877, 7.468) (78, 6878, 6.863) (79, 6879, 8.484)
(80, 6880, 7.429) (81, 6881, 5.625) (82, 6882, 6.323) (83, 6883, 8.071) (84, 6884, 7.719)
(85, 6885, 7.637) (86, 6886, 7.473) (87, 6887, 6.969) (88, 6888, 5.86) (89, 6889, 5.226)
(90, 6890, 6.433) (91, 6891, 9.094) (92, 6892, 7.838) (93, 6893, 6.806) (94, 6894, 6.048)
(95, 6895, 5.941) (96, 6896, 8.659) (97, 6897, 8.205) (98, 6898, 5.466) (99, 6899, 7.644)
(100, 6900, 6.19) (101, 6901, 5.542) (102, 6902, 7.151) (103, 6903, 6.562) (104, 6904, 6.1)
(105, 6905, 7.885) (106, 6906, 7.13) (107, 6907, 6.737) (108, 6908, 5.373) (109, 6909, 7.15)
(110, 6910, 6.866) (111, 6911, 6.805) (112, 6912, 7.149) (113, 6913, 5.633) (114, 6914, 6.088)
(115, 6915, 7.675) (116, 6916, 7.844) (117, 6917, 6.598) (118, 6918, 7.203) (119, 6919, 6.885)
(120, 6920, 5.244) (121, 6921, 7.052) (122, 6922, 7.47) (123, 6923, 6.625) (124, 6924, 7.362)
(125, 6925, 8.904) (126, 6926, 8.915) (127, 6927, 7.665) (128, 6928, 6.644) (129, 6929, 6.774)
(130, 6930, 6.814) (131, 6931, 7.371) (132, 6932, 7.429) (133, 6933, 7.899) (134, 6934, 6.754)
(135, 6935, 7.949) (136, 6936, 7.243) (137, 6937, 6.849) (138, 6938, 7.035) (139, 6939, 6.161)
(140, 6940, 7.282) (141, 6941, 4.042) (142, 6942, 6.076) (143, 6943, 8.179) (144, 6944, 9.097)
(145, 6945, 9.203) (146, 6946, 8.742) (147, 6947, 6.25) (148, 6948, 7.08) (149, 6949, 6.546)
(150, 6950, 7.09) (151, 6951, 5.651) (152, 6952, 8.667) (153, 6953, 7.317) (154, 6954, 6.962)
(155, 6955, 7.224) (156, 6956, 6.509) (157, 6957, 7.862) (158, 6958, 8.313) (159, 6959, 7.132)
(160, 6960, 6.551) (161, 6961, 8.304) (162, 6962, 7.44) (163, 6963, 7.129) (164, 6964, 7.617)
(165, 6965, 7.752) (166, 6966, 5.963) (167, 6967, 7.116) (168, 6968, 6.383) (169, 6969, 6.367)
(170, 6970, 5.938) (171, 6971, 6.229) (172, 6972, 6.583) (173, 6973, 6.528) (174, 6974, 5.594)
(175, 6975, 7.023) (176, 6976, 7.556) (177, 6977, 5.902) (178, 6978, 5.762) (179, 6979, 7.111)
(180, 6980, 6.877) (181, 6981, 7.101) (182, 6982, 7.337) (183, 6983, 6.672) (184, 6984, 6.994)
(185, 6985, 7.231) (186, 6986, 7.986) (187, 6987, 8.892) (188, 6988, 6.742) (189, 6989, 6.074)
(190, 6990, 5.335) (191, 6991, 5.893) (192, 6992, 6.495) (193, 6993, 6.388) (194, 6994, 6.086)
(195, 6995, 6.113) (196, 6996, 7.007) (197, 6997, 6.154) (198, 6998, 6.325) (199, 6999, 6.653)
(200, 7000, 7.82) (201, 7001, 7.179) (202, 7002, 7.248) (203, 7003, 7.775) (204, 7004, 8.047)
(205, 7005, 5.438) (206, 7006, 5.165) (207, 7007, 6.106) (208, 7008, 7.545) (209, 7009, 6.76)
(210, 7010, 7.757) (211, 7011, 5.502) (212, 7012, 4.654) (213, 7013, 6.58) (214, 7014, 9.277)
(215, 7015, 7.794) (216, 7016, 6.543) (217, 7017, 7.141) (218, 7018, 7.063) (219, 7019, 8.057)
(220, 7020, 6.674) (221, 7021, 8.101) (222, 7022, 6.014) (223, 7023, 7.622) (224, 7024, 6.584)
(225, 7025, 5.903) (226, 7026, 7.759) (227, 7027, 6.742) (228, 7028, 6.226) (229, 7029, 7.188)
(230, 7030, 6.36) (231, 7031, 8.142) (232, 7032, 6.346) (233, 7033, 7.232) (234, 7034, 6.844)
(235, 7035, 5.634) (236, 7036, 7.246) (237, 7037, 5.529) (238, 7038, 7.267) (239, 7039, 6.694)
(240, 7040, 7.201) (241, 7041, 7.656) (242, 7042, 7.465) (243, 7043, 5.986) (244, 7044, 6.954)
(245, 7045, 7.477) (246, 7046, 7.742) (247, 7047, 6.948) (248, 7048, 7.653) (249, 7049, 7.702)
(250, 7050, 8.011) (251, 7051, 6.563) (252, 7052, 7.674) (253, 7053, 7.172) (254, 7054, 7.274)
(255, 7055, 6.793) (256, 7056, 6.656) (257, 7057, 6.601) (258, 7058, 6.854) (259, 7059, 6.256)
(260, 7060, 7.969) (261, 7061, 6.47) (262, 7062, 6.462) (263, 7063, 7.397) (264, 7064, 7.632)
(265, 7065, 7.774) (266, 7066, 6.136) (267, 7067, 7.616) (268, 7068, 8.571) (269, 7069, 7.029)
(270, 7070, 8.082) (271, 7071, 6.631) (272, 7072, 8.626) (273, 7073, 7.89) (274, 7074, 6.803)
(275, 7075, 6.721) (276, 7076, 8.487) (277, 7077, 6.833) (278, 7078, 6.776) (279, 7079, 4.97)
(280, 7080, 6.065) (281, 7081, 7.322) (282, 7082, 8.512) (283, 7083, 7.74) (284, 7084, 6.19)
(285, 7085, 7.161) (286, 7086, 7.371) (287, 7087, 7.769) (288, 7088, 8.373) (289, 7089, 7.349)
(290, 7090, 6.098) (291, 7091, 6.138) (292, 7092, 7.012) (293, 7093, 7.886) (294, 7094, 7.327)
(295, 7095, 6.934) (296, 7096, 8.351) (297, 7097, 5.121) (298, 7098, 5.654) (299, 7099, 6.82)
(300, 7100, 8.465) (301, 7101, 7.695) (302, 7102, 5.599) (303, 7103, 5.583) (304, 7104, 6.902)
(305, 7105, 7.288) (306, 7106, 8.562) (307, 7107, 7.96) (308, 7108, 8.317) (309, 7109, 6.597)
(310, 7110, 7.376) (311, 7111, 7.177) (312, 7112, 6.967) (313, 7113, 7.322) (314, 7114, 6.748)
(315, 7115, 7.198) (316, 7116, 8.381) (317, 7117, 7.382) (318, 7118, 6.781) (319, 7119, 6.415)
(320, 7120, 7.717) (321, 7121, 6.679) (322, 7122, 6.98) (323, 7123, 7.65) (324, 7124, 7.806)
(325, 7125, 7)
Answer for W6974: 2.4 A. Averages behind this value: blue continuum 7.14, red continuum 7.11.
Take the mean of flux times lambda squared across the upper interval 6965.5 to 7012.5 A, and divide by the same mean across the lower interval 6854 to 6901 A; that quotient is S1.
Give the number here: 0.9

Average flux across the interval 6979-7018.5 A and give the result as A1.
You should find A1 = 6.82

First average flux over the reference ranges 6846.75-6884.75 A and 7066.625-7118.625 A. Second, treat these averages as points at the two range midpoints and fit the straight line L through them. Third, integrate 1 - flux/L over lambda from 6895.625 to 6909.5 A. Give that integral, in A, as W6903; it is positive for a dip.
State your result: 1.0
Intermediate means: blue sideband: 7.36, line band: 6.83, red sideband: 7.2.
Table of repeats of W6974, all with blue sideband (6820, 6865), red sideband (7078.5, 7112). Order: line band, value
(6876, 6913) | 1.6 A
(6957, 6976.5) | 0.7 A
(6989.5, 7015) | 1.9 A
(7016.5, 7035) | 0.5 A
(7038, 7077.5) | -0.7 A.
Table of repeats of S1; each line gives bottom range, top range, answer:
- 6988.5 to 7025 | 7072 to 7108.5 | 1.08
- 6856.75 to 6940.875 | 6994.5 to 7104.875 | 1.03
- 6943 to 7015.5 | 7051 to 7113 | 1.06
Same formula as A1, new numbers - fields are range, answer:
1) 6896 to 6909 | 6.76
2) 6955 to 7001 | 6.83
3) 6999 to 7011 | 6.91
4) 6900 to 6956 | 7.04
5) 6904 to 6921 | 6.76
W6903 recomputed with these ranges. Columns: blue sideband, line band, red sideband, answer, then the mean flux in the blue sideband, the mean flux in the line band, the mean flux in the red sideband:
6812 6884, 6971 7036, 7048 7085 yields 3.8 A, 7.33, 6.8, 7.18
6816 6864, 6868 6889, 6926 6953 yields 0.3 A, 7.26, 7.15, 7.21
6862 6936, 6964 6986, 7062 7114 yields 1.4 A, 7.16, 6.72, 7.18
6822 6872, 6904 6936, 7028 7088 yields 1.1 A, 7.46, 7.08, 7.12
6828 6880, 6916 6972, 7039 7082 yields 1.2 A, 7.39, 7.14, 7.17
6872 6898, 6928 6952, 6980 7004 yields -0.6 A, 7.05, 7.13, 6.87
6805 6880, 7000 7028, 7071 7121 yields 1.1 A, 7.37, 6.93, 7.15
